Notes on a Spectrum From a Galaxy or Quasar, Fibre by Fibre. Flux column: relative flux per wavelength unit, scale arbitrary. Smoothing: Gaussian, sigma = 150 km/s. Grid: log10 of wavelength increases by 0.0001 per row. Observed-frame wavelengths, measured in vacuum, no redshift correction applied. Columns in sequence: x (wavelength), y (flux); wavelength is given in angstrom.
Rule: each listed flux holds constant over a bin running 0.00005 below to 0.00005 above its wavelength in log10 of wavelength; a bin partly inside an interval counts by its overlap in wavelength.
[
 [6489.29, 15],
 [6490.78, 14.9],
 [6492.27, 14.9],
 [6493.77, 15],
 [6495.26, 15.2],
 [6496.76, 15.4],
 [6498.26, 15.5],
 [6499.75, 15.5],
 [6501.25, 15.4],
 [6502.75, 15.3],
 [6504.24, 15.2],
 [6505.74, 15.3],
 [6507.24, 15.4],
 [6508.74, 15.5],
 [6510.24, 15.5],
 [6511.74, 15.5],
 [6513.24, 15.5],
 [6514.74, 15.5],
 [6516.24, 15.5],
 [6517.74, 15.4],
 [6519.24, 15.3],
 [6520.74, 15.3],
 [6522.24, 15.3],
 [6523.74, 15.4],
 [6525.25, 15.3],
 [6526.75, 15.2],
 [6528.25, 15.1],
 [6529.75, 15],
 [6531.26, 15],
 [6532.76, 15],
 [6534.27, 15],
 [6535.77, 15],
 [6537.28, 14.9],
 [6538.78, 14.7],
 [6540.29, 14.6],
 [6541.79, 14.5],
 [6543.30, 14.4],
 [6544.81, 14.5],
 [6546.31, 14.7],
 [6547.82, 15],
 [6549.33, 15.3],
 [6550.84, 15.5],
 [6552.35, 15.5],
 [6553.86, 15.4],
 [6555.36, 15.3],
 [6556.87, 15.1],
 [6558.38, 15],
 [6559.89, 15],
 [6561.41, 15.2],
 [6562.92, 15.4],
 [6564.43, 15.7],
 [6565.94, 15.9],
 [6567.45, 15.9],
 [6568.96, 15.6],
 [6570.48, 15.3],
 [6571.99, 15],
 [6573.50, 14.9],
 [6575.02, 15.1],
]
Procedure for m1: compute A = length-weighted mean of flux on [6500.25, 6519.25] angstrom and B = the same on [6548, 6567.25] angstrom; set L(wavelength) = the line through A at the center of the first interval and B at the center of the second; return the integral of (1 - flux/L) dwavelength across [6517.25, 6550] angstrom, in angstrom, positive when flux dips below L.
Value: 0.8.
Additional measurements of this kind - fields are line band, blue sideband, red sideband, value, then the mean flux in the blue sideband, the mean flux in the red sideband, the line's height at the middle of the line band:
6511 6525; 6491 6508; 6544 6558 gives -0.17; 15.3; 15.1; 15.2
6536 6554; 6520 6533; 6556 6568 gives 0.46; 15.2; 15.4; 15.3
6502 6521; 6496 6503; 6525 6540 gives -0.18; 15.4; 15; 15.3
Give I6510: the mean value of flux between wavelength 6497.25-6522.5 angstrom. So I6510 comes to 15.4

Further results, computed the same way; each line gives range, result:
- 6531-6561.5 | 15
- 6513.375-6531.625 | 15.3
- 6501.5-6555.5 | 15.2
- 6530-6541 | 14.9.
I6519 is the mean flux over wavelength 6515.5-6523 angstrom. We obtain 15.4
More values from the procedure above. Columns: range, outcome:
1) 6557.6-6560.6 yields 15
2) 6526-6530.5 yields 15.1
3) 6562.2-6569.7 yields 15.7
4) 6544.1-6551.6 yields 15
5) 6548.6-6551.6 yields 15.4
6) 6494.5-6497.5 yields 15.3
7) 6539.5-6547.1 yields 14.5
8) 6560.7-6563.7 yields 15.3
